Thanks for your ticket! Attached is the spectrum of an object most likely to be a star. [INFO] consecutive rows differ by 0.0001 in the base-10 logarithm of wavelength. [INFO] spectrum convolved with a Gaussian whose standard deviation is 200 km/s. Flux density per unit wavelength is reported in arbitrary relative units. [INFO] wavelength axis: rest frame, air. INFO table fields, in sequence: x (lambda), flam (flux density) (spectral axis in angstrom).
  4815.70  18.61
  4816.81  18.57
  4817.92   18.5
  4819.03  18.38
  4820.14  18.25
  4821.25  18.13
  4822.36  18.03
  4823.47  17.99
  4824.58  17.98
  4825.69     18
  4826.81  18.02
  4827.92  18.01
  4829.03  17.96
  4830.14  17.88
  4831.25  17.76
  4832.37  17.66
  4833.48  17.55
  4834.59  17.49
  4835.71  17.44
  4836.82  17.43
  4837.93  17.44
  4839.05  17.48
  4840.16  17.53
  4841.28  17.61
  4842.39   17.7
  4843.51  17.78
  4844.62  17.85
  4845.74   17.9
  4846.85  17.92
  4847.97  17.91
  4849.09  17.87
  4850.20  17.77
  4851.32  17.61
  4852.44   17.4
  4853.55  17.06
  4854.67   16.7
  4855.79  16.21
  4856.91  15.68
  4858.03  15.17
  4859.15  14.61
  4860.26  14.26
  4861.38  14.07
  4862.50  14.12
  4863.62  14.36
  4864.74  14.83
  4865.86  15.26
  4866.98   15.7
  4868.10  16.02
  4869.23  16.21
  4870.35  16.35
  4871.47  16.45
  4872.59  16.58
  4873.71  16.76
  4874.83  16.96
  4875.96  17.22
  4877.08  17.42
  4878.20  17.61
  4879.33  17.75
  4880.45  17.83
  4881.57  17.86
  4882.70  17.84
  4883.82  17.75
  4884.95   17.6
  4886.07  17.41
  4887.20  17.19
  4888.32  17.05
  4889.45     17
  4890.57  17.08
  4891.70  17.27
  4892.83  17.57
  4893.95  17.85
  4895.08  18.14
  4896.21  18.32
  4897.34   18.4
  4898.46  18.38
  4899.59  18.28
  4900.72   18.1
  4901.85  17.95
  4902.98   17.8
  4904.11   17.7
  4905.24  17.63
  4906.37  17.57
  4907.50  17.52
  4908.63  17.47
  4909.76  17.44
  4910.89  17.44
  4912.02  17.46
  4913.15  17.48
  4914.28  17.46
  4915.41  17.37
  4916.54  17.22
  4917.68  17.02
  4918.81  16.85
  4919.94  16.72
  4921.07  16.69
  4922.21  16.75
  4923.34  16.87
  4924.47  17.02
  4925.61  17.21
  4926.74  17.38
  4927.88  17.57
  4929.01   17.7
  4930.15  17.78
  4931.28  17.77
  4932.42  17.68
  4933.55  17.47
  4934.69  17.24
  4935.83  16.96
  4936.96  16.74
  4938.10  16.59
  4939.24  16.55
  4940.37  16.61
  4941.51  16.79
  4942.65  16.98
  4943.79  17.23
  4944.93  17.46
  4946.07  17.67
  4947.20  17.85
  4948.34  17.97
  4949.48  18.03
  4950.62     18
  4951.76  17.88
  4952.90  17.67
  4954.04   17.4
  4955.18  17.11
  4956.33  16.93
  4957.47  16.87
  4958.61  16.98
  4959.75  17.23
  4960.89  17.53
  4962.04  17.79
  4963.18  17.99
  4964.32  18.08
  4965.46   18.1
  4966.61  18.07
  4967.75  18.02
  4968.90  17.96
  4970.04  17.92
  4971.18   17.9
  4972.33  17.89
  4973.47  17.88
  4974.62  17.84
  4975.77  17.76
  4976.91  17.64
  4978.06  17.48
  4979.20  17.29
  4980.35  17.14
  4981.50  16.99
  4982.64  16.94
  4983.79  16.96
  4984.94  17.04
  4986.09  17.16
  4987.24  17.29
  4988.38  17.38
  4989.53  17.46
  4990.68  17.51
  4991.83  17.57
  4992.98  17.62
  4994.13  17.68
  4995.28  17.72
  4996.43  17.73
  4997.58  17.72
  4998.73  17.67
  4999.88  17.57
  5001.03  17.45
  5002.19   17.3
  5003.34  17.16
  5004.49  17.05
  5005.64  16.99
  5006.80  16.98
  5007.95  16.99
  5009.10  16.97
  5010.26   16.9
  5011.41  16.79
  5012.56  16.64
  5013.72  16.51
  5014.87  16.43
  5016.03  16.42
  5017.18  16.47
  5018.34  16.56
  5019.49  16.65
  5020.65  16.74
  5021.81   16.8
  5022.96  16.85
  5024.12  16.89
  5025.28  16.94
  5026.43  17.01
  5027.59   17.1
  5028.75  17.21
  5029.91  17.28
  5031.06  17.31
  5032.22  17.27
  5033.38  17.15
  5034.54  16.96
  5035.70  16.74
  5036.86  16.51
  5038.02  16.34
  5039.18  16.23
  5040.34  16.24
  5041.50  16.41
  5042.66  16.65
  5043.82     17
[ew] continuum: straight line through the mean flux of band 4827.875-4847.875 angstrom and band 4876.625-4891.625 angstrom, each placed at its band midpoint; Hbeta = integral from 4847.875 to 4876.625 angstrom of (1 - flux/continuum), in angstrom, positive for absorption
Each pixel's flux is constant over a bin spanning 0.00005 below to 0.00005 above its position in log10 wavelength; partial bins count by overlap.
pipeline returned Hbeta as 2.4 angstrom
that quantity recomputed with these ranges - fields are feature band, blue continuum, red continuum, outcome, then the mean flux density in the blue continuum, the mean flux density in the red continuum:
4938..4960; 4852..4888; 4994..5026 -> -0.7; 16.4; 17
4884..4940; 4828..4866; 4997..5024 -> -1.8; 16.8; 16.9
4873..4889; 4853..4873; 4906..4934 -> -1.3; 15.5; 17.3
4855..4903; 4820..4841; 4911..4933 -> 2.0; 17.8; 17.3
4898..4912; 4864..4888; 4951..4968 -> -0.5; 16.9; 17.6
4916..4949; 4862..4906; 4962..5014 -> 0.2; 17.1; 17.4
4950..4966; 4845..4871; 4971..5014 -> -0.5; 16.1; 17.3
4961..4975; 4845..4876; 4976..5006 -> -0.6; 16.2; 17.4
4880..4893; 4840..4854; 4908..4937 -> 0.0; 17.7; 17.3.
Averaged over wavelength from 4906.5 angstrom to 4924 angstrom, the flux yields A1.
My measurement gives 17.2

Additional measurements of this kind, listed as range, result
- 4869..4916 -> 17.5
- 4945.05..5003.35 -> 17.6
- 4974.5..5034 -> 17.1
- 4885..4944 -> 17.4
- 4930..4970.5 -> 17.5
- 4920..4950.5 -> 17.3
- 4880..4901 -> 17.7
